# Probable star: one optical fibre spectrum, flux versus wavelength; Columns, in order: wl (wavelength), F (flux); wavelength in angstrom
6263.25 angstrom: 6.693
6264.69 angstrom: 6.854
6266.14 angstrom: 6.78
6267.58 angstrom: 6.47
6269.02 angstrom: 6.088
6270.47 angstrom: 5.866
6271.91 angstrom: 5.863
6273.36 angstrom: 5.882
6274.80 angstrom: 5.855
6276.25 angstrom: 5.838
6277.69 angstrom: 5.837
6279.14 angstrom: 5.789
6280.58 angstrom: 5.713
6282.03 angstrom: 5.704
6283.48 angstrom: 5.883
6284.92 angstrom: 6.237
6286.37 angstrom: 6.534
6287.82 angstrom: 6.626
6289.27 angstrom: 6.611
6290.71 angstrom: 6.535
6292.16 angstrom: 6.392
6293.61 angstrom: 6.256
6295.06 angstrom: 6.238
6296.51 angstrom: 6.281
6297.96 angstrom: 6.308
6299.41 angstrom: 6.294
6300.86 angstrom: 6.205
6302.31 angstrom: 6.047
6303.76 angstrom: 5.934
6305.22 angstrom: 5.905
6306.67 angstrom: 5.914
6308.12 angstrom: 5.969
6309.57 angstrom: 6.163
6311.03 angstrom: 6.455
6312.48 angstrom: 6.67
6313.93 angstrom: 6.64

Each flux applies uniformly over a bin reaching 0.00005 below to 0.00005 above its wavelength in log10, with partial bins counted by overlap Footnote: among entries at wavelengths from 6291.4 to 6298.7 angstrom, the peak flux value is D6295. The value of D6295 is 6.392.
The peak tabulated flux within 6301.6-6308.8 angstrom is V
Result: 6.047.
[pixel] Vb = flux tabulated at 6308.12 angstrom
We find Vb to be 5.969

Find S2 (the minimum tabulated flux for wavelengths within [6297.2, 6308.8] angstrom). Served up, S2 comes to 5.905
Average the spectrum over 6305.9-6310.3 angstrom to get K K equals 6.02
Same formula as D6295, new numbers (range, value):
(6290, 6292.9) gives 6.535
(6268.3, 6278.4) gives 6.088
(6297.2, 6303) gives 6.308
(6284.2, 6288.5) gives 6.626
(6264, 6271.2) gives 6.854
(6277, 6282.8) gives 5.837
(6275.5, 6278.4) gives 5.838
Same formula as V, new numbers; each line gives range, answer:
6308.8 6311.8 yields 6.455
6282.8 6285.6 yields 6.237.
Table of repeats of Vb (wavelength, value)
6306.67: 5.914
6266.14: 6.78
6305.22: 5.905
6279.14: 5.789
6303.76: 5.934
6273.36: 5.882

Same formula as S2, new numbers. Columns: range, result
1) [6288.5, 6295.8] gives 6.238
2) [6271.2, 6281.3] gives 5.713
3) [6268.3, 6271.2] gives 5.866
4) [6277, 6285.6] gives 5.704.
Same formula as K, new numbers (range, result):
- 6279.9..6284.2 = 5.76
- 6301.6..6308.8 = 5.95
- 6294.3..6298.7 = 6.27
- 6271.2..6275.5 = 5.87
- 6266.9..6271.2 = 6.14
